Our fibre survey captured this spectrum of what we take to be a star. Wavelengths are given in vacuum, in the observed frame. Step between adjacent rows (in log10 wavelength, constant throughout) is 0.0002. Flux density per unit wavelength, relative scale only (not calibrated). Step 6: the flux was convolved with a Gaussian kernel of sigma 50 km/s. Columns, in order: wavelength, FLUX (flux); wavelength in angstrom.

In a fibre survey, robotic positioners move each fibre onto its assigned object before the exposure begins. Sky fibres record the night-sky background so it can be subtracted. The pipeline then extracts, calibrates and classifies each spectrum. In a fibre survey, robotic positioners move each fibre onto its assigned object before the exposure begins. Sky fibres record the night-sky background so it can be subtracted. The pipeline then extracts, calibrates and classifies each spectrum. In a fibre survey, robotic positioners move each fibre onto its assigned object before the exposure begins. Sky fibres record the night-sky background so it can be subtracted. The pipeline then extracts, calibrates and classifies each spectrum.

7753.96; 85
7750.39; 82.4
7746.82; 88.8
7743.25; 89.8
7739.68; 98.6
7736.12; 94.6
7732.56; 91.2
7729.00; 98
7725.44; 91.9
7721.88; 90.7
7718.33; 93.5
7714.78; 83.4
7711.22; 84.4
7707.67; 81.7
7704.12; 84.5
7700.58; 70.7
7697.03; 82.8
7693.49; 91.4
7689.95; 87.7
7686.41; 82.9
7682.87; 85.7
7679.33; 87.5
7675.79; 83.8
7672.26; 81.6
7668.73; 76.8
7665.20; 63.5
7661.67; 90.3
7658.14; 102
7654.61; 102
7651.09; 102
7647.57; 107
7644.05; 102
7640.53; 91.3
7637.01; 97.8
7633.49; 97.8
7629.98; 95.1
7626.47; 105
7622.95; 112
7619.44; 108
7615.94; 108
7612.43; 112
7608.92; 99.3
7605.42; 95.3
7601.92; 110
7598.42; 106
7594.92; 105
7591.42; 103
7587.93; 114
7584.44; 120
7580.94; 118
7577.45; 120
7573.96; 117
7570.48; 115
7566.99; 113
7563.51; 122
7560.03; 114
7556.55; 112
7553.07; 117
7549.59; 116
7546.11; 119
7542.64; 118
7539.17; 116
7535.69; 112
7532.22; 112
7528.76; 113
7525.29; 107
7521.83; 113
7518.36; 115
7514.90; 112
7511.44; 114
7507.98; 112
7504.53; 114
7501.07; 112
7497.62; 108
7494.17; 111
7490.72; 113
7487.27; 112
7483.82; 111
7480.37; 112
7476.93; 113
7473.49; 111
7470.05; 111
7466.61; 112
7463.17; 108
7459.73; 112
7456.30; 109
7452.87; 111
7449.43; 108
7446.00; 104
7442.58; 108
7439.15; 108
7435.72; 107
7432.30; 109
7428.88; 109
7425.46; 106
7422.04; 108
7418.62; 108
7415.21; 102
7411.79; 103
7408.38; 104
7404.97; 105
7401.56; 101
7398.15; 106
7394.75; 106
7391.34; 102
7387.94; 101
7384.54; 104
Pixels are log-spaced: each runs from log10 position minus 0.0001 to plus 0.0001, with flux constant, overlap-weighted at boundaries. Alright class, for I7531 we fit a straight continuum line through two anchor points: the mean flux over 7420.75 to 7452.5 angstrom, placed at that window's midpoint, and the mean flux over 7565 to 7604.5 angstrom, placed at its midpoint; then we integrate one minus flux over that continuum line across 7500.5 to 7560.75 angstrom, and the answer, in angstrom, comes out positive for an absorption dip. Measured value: -1.7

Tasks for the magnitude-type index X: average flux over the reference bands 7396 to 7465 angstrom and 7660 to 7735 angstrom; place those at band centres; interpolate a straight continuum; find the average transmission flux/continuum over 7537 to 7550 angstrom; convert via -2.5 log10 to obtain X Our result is -0.20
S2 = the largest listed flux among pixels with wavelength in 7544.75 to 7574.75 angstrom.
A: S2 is 122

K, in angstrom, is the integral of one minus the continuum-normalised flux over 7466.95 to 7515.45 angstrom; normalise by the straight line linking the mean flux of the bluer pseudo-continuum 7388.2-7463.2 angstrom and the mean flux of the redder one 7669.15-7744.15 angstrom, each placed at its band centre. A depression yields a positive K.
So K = -4.7 angstrom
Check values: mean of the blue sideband 106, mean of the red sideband 87.2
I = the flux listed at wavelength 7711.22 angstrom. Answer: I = 84.4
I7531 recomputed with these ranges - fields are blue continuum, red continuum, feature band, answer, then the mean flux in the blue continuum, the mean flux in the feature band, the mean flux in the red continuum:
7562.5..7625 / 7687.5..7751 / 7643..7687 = 3.7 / 111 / 89.7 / 88.2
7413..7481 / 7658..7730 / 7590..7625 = -4.7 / 109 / 106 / 85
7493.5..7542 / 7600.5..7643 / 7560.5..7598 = -2.7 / 112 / 114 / 103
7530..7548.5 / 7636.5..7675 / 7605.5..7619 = -0.6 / 115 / 105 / 92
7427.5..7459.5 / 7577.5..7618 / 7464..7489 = -0.7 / 108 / 112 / 109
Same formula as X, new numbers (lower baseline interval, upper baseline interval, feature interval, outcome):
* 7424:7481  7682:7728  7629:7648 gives -0.070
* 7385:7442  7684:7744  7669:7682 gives 0.084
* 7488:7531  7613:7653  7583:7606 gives -0.025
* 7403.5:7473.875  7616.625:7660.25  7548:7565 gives -0.117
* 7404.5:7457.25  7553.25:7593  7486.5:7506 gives -0.008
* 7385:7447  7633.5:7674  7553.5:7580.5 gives -0.194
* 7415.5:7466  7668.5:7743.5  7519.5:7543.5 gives -0.121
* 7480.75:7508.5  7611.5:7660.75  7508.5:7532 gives -0.023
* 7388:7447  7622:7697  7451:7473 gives -0.075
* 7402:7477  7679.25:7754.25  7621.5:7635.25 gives -0.090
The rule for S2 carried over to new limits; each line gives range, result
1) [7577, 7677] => 120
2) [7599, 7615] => 112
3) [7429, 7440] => 109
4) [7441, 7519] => 115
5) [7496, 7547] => 119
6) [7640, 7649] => 107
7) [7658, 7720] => 102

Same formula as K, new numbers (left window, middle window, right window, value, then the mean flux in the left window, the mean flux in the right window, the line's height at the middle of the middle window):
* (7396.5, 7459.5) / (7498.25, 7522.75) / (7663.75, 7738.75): -3.1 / 107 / 85.4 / 100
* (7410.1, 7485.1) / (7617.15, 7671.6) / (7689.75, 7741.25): -1.6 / 109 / 88.3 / 93.7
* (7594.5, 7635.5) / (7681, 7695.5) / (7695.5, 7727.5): 0.4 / 104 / 85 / 89.7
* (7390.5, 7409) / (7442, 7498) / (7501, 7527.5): -0.6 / 104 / 112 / 109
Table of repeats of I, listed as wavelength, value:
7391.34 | 102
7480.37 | 112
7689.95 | 87.7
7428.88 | 109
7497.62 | 108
